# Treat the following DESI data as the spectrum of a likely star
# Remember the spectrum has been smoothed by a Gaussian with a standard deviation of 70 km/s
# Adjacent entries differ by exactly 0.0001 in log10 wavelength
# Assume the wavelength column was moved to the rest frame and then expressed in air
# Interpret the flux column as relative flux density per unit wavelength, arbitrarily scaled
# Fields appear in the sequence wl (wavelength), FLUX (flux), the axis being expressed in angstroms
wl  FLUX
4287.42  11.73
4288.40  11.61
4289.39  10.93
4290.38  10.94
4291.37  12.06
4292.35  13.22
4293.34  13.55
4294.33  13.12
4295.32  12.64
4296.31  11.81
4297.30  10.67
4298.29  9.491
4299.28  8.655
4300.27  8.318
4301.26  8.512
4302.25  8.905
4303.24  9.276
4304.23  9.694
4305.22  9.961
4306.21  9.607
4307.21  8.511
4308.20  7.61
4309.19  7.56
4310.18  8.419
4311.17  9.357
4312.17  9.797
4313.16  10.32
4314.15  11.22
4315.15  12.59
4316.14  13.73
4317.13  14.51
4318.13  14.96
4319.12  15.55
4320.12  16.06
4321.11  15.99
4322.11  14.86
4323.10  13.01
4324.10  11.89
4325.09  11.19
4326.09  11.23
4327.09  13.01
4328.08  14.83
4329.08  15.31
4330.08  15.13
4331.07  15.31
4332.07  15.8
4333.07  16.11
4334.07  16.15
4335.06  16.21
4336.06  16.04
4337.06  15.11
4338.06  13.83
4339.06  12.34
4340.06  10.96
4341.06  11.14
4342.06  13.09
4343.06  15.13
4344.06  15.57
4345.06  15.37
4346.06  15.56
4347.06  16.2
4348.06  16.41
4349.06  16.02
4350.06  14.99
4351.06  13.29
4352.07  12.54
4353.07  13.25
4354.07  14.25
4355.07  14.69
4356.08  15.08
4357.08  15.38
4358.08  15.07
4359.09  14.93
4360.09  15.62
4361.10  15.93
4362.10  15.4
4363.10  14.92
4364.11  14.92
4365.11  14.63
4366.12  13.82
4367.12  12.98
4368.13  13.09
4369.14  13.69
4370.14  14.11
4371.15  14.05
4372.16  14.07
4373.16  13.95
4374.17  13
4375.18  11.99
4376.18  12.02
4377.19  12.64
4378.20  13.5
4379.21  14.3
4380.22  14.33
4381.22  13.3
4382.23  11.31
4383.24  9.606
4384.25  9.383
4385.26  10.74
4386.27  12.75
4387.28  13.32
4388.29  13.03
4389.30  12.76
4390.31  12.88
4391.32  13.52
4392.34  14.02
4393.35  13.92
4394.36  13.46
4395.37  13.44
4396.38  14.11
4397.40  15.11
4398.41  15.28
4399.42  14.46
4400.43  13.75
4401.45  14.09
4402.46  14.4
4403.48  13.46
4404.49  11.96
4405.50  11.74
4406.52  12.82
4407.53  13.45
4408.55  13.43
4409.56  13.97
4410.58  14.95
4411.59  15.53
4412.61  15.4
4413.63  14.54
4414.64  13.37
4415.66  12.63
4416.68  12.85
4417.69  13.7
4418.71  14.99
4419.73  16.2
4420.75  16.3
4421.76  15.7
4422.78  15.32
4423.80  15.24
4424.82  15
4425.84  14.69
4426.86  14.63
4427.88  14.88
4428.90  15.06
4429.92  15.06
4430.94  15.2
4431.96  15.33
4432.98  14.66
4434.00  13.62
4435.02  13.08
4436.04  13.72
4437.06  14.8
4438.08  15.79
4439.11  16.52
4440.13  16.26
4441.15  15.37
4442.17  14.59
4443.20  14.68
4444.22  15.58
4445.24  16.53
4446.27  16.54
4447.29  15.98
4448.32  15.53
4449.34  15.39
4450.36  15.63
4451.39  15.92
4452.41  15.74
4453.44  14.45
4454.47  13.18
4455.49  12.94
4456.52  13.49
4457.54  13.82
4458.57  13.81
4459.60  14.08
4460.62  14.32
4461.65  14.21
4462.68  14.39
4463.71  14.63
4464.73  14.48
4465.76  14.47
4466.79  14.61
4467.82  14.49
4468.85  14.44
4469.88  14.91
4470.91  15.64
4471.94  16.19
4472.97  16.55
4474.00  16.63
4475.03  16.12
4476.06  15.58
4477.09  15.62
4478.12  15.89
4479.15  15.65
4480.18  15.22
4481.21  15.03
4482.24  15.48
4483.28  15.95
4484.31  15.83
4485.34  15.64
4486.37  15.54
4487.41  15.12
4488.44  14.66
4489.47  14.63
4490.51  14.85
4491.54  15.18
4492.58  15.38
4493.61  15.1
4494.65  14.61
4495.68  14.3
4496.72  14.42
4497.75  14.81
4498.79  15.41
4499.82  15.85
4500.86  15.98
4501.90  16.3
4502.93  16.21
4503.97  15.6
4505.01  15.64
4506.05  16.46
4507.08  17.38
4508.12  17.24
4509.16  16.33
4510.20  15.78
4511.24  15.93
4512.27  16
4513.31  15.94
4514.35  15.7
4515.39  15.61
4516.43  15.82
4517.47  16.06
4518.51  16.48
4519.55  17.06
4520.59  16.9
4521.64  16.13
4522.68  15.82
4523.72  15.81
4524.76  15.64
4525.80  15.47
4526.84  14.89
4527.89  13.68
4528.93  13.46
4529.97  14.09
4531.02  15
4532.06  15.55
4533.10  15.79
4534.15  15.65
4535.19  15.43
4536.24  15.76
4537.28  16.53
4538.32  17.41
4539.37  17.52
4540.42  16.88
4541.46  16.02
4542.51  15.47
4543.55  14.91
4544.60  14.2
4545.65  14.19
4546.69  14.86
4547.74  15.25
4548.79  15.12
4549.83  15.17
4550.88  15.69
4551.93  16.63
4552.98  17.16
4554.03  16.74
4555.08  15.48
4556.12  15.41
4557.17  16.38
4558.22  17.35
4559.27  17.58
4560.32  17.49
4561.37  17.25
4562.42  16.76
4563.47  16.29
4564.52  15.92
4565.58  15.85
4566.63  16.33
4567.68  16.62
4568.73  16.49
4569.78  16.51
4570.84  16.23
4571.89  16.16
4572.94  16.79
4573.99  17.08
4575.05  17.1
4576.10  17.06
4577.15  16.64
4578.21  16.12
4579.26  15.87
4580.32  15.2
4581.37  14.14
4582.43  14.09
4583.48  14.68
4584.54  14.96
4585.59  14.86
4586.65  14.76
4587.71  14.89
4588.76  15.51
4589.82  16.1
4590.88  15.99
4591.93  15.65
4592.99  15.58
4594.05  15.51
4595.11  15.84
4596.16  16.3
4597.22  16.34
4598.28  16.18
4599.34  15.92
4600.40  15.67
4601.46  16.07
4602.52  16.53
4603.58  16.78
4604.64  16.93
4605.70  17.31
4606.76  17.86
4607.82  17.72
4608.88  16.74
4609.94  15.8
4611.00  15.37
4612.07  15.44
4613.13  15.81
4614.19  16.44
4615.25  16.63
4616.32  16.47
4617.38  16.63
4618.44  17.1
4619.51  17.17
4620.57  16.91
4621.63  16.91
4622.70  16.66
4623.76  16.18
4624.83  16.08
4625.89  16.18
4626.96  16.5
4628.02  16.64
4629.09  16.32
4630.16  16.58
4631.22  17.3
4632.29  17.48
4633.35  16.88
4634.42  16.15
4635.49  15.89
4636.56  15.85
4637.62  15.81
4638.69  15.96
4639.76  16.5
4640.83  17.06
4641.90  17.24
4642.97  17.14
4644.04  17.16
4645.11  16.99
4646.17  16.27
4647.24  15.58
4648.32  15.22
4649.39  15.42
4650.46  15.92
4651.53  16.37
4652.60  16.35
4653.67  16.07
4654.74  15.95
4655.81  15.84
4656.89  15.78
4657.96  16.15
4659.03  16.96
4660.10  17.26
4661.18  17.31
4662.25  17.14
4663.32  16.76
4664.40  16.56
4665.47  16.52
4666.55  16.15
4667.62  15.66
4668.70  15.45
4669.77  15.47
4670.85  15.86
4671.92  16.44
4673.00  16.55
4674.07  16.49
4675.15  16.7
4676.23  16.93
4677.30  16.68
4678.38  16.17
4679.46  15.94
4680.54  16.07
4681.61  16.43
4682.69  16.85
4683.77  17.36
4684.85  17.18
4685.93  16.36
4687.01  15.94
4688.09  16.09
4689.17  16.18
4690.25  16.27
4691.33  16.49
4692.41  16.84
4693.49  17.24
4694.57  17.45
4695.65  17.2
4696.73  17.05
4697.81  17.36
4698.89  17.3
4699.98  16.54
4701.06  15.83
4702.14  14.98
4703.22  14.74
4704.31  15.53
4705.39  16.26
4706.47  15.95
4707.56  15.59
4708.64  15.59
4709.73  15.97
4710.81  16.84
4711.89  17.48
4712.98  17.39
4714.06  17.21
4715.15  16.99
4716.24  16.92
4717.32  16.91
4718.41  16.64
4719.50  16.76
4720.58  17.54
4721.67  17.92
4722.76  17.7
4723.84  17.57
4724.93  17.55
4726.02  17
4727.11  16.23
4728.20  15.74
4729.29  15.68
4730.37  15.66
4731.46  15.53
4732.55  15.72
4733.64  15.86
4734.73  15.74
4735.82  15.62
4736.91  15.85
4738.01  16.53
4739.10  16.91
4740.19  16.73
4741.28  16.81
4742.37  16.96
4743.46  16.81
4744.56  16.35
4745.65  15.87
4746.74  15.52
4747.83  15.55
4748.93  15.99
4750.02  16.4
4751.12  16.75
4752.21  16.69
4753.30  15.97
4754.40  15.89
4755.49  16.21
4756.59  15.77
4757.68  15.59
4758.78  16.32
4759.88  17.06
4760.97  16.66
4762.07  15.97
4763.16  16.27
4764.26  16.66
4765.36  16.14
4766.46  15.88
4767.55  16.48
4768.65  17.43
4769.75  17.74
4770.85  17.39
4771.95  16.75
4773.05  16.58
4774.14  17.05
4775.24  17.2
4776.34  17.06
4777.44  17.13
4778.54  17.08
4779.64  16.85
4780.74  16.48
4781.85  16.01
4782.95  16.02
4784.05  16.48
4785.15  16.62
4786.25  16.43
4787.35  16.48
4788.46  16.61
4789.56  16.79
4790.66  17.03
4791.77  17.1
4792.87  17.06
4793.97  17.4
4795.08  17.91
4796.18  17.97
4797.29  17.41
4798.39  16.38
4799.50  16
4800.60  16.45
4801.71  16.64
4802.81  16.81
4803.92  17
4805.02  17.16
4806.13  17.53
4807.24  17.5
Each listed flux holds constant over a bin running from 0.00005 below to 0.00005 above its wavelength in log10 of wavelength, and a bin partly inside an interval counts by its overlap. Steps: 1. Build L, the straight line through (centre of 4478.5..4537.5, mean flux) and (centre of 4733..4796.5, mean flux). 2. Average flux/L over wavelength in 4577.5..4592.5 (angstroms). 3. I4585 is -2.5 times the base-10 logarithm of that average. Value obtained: 0.05 mag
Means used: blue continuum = 15.6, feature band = 15.2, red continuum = 16.6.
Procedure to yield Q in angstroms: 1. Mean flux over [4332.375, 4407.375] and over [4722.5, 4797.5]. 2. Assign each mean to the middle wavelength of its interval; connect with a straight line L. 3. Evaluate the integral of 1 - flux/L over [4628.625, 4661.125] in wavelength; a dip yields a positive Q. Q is -1.3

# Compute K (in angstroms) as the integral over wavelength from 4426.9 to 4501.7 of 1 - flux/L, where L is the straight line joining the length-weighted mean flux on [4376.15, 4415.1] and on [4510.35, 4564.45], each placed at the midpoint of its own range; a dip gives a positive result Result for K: -2.60 angstroms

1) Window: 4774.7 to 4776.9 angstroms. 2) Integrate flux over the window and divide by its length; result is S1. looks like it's 17.1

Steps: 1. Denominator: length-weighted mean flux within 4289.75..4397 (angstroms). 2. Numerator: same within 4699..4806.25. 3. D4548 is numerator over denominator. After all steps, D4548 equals 1.27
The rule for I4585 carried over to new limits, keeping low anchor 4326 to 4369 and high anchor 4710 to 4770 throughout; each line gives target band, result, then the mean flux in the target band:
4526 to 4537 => 0.04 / 15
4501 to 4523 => -0.06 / 16.2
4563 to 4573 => -0.04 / 16.3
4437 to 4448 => -0.05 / 15.7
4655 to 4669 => -0.02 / 16.4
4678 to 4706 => -0.01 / 16.4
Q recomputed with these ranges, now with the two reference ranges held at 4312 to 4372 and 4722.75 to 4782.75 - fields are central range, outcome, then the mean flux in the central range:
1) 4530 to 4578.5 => -2.40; 16.1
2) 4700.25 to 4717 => -0.03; 16.2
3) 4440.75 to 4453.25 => -0.66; 15.6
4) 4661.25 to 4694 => -0.81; 16.4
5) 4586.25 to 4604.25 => -0.31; 15.9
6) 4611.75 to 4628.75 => -0.82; 16.5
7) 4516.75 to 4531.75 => -0.24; 15.5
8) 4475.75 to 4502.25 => -0.46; 15.3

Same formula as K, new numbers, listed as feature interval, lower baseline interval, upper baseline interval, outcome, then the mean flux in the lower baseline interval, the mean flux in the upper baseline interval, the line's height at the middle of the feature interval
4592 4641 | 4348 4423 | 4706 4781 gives -2.7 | 13.8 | 16.5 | 15.6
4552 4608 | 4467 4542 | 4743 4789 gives -1.0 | 15.7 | 16.5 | 15.9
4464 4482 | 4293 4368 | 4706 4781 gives -1.3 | 13.1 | 16.5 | 14.3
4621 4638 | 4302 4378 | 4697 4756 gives -0.9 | 13.5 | 16.4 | 15.7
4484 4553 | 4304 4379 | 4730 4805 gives -3.8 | 13.6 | 16.5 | 14.8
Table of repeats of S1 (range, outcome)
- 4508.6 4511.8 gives 16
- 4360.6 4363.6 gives 15.5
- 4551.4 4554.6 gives 16.8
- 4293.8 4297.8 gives 12.1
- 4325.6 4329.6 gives 13.6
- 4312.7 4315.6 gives 11.4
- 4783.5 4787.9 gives 16.5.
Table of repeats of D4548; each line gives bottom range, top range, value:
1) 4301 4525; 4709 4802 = 1.16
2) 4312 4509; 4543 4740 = 1.13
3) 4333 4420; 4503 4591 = 1.14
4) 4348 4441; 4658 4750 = 1.17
